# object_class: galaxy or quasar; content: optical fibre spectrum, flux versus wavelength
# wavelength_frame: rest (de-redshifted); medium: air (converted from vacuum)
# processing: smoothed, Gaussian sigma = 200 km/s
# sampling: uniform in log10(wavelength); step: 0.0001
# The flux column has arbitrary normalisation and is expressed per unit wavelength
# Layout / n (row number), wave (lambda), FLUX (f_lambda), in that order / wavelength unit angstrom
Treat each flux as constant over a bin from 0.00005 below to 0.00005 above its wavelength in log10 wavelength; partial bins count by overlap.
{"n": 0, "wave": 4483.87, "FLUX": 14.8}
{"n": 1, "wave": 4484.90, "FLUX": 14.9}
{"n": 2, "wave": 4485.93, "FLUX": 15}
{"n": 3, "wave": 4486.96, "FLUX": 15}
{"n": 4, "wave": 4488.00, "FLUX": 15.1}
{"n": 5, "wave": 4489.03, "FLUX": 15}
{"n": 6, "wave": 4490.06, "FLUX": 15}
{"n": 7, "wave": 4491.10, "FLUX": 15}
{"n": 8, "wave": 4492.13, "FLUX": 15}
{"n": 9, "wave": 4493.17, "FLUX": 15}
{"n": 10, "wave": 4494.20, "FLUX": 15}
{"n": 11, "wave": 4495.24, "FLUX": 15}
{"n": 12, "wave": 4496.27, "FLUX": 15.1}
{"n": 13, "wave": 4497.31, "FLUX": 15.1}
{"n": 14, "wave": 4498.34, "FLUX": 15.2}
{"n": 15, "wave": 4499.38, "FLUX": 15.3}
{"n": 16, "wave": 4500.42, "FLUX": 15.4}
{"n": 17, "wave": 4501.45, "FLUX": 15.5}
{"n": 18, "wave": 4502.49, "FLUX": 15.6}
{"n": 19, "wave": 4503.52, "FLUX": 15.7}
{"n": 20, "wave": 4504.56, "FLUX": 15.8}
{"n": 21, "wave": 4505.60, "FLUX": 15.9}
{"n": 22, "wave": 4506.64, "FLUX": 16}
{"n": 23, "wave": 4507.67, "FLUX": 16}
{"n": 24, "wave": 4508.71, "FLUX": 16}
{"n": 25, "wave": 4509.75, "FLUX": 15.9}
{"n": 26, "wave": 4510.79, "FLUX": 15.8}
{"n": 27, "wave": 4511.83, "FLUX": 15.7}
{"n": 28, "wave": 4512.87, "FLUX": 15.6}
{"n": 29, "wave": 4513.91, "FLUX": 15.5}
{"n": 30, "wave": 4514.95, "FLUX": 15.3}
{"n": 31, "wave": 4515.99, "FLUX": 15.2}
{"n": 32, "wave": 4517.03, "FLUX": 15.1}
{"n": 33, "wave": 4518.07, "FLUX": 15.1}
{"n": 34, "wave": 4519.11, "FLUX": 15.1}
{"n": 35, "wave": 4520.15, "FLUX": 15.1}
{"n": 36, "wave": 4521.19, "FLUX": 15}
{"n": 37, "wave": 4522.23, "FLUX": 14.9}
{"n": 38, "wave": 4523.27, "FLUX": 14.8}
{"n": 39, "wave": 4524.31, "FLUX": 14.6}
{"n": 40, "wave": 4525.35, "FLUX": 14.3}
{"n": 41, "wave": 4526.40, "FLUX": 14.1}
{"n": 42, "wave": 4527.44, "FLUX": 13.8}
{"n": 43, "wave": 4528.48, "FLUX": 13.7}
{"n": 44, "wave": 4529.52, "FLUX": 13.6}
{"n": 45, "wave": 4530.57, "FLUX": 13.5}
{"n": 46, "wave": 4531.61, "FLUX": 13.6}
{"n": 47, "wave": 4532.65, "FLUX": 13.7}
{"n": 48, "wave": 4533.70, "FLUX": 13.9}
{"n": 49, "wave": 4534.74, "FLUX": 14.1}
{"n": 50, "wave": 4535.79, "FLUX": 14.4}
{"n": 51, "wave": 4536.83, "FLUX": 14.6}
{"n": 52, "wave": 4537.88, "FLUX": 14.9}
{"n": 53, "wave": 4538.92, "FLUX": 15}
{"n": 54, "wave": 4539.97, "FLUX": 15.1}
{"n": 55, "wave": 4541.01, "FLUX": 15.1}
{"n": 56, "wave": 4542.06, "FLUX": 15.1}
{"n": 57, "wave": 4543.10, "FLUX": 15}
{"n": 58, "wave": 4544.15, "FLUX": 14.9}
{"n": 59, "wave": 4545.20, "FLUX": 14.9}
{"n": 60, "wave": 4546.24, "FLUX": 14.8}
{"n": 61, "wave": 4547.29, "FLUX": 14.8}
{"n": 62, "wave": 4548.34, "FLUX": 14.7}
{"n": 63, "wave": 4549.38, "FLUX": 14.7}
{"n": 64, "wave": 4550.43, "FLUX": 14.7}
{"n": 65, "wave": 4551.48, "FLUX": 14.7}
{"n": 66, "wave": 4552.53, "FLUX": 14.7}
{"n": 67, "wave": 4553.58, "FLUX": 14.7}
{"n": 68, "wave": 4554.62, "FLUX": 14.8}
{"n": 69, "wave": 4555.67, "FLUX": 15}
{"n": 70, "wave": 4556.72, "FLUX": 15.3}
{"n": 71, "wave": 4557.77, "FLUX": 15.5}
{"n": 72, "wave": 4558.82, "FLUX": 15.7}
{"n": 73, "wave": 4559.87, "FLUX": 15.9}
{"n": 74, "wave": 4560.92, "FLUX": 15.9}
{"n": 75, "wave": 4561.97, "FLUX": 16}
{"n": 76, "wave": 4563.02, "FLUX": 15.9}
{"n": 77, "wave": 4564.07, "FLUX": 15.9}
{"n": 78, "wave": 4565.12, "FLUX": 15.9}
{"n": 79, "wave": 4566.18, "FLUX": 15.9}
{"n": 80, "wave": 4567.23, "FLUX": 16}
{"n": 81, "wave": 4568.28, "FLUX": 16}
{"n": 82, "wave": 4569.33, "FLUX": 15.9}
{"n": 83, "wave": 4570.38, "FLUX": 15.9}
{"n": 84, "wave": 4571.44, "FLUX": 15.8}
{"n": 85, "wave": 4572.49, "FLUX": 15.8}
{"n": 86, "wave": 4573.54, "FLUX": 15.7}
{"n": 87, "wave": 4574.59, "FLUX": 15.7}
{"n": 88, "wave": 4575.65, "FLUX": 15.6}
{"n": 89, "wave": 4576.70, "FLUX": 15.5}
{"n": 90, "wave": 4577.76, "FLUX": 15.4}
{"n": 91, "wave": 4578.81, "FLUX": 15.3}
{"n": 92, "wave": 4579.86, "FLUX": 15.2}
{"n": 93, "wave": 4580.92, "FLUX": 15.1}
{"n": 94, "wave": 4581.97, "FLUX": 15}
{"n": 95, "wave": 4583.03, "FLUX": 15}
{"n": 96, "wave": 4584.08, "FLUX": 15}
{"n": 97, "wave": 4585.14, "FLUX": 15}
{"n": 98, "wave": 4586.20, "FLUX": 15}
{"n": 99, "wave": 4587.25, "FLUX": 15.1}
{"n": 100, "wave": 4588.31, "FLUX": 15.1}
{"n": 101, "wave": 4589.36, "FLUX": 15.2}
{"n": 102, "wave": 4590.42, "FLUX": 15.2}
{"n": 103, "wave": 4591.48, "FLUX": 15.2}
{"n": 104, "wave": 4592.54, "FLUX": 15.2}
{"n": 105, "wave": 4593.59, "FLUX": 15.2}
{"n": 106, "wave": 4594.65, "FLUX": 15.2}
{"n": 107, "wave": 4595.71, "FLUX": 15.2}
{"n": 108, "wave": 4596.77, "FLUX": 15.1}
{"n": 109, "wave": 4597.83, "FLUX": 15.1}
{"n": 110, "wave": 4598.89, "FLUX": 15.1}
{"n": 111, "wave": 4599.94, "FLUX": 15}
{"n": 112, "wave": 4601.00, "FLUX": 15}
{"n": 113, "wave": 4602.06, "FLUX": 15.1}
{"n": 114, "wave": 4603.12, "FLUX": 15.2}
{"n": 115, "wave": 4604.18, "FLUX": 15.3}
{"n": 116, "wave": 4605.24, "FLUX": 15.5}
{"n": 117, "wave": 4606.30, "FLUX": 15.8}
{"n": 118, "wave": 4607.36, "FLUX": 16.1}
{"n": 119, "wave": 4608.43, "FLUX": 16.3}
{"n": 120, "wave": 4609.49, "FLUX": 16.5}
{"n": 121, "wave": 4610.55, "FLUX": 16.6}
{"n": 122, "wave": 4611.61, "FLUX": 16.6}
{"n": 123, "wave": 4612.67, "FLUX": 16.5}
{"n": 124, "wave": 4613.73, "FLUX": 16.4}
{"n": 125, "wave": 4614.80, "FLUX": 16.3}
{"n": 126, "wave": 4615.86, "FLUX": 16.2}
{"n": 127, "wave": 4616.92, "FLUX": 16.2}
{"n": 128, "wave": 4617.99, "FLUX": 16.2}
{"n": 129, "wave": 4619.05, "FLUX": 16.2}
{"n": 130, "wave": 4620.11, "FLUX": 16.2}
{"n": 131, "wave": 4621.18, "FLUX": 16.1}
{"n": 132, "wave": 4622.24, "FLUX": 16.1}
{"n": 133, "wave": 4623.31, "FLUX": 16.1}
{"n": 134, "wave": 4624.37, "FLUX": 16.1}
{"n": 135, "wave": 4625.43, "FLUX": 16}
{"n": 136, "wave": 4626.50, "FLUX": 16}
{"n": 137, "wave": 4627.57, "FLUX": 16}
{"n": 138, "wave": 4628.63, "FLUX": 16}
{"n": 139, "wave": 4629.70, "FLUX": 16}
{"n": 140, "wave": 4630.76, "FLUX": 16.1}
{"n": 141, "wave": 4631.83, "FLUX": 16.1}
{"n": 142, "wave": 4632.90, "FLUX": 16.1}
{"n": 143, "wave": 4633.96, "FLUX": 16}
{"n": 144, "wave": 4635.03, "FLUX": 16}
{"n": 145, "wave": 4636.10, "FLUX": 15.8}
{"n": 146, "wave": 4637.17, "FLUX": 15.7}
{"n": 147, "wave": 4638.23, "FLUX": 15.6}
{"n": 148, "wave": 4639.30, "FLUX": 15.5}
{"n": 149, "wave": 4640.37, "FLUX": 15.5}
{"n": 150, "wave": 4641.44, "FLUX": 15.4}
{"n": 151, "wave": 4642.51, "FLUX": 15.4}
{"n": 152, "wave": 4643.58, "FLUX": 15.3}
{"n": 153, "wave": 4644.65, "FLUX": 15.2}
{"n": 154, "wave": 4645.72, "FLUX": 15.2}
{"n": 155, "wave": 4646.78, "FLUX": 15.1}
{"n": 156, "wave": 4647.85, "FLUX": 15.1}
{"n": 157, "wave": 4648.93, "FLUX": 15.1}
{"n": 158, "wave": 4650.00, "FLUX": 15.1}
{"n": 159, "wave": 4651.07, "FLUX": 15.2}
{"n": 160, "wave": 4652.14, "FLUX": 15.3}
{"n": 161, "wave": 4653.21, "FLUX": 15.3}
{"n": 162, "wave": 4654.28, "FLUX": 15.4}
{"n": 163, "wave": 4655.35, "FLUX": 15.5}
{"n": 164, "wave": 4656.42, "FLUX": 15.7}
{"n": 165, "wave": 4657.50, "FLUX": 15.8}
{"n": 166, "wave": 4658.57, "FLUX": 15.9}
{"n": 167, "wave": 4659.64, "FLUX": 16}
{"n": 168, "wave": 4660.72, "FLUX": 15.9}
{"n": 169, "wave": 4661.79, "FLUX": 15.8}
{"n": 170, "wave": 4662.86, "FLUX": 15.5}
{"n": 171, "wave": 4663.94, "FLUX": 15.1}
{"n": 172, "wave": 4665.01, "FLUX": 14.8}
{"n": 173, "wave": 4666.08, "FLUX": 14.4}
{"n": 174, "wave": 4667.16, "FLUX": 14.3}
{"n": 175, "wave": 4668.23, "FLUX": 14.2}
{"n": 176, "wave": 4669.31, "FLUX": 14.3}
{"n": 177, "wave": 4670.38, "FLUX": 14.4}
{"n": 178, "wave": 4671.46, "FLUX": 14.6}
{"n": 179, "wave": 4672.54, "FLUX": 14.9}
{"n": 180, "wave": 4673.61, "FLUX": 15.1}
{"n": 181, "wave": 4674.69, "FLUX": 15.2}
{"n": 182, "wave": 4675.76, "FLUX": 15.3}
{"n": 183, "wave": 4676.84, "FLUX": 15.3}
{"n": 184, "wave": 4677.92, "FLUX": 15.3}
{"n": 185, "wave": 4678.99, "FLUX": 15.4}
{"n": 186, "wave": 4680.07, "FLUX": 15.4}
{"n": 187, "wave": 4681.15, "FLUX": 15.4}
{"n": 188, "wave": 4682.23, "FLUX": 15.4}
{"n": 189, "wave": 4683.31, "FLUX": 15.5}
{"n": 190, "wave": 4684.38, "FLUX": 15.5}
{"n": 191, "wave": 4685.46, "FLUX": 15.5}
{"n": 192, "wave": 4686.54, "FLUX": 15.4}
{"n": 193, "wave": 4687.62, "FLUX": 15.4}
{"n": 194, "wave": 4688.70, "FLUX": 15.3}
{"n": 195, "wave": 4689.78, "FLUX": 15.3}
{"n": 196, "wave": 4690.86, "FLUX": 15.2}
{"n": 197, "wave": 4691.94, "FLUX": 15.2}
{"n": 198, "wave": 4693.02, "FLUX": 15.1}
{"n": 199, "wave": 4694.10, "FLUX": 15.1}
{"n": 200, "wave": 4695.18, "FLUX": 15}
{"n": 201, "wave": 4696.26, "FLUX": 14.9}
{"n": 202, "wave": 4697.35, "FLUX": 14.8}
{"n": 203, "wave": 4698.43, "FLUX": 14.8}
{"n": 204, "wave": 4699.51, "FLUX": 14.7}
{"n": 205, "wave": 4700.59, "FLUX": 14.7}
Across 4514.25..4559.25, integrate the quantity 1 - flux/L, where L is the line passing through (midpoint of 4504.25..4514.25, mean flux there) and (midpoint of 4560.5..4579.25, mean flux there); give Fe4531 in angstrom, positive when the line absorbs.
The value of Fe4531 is 3.2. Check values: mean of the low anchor 15.8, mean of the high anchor 15.8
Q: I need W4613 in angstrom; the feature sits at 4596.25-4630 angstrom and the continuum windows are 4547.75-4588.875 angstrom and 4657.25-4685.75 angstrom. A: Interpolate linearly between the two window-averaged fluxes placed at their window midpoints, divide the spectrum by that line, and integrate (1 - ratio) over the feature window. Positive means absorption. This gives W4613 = -1.3 angstrom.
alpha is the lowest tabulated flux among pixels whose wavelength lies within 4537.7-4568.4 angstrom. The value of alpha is 14.7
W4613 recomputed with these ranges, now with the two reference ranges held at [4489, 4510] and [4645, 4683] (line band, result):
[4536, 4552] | 0.5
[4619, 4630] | -0.6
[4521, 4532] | 0.9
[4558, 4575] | -0.6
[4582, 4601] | 0.2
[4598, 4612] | -0.4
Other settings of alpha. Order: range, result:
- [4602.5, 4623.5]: 15.2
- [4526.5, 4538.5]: 13.5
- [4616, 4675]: 14.2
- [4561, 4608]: 15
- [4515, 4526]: 14.3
